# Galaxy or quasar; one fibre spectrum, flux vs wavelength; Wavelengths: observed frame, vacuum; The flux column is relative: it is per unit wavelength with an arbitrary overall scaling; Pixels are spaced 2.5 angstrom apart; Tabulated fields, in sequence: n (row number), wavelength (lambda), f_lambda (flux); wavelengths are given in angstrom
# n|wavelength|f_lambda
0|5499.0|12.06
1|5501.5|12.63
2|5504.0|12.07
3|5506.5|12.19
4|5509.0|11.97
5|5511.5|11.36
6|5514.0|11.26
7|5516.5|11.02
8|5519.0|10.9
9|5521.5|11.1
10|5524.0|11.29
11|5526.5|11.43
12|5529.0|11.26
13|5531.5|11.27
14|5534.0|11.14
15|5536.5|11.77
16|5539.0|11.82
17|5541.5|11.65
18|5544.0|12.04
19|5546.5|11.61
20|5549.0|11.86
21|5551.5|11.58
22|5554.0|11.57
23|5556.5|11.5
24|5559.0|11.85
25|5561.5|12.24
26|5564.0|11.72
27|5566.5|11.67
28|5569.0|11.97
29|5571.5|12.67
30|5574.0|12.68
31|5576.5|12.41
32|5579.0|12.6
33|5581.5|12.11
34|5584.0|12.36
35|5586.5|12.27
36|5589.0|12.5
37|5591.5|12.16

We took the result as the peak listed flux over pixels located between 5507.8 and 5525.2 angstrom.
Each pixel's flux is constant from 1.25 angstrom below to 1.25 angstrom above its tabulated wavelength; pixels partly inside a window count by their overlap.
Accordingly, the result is 11.97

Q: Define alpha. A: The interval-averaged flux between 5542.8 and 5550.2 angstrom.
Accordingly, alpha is 11.8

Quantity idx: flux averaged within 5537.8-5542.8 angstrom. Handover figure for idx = 11.7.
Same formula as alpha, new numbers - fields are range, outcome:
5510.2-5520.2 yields 11.1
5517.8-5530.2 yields 11.2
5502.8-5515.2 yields 11.8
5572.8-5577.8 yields 12.5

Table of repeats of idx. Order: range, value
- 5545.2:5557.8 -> 11.6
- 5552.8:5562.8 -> 11.8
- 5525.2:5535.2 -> 11.3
